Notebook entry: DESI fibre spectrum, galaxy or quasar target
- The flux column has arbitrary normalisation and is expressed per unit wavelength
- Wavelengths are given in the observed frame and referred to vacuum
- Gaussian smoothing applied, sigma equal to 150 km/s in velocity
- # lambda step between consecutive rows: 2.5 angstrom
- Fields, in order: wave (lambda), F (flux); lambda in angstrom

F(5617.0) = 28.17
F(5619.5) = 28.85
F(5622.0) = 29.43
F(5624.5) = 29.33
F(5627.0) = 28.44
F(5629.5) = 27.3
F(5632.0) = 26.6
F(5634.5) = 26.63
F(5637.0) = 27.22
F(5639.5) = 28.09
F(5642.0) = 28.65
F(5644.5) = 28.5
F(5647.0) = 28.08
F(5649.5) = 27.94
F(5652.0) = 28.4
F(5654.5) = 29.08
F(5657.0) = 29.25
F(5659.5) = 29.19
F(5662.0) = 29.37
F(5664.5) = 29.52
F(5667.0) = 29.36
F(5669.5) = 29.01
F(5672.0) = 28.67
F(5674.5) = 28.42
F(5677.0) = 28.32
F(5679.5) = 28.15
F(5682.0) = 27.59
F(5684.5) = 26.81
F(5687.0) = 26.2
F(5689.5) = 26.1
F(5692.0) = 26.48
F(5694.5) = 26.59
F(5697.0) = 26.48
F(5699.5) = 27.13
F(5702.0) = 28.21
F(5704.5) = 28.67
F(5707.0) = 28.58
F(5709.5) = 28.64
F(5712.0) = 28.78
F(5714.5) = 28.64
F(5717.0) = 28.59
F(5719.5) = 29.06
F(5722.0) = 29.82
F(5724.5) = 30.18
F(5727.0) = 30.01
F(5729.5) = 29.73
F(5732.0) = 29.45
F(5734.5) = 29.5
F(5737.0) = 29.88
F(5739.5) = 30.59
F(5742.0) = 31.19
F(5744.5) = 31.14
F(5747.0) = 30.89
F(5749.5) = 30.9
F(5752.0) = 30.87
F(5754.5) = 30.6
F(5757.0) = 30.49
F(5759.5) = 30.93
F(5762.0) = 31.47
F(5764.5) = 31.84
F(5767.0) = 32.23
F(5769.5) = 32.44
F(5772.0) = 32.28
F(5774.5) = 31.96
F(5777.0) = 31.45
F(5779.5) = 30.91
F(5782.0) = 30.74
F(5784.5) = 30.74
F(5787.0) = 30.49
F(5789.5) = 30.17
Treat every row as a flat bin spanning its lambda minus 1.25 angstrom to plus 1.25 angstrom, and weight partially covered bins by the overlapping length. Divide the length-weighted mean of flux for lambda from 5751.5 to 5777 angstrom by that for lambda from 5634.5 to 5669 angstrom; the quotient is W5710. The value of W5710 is 1.10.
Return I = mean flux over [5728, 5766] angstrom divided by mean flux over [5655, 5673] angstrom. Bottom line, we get 1.0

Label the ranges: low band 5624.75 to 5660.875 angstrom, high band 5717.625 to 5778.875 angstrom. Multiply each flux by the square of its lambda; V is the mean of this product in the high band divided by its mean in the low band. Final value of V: 1.13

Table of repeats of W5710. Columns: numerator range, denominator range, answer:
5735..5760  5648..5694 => 1.09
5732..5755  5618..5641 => 1.09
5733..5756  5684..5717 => 1.11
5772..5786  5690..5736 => 1.09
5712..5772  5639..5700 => 1.09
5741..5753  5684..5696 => 1.17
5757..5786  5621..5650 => 1.12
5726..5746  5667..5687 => 1.07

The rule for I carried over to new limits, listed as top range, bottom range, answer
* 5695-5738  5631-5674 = 1.01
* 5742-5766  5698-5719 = 1.09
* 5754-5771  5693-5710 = 1.14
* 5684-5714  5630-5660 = 0.98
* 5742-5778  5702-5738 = 1.07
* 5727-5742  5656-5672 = 1.02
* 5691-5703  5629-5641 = 0.99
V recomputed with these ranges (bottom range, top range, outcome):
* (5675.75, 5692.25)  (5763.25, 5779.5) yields 1.21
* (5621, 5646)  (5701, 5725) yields 1.06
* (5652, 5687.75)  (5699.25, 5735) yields 1.04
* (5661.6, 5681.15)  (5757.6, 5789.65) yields 1.13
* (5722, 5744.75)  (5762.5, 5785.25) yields 1.07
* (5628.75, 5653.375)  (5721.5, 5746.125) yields 1.12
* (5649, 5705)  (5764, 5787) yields 1.17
